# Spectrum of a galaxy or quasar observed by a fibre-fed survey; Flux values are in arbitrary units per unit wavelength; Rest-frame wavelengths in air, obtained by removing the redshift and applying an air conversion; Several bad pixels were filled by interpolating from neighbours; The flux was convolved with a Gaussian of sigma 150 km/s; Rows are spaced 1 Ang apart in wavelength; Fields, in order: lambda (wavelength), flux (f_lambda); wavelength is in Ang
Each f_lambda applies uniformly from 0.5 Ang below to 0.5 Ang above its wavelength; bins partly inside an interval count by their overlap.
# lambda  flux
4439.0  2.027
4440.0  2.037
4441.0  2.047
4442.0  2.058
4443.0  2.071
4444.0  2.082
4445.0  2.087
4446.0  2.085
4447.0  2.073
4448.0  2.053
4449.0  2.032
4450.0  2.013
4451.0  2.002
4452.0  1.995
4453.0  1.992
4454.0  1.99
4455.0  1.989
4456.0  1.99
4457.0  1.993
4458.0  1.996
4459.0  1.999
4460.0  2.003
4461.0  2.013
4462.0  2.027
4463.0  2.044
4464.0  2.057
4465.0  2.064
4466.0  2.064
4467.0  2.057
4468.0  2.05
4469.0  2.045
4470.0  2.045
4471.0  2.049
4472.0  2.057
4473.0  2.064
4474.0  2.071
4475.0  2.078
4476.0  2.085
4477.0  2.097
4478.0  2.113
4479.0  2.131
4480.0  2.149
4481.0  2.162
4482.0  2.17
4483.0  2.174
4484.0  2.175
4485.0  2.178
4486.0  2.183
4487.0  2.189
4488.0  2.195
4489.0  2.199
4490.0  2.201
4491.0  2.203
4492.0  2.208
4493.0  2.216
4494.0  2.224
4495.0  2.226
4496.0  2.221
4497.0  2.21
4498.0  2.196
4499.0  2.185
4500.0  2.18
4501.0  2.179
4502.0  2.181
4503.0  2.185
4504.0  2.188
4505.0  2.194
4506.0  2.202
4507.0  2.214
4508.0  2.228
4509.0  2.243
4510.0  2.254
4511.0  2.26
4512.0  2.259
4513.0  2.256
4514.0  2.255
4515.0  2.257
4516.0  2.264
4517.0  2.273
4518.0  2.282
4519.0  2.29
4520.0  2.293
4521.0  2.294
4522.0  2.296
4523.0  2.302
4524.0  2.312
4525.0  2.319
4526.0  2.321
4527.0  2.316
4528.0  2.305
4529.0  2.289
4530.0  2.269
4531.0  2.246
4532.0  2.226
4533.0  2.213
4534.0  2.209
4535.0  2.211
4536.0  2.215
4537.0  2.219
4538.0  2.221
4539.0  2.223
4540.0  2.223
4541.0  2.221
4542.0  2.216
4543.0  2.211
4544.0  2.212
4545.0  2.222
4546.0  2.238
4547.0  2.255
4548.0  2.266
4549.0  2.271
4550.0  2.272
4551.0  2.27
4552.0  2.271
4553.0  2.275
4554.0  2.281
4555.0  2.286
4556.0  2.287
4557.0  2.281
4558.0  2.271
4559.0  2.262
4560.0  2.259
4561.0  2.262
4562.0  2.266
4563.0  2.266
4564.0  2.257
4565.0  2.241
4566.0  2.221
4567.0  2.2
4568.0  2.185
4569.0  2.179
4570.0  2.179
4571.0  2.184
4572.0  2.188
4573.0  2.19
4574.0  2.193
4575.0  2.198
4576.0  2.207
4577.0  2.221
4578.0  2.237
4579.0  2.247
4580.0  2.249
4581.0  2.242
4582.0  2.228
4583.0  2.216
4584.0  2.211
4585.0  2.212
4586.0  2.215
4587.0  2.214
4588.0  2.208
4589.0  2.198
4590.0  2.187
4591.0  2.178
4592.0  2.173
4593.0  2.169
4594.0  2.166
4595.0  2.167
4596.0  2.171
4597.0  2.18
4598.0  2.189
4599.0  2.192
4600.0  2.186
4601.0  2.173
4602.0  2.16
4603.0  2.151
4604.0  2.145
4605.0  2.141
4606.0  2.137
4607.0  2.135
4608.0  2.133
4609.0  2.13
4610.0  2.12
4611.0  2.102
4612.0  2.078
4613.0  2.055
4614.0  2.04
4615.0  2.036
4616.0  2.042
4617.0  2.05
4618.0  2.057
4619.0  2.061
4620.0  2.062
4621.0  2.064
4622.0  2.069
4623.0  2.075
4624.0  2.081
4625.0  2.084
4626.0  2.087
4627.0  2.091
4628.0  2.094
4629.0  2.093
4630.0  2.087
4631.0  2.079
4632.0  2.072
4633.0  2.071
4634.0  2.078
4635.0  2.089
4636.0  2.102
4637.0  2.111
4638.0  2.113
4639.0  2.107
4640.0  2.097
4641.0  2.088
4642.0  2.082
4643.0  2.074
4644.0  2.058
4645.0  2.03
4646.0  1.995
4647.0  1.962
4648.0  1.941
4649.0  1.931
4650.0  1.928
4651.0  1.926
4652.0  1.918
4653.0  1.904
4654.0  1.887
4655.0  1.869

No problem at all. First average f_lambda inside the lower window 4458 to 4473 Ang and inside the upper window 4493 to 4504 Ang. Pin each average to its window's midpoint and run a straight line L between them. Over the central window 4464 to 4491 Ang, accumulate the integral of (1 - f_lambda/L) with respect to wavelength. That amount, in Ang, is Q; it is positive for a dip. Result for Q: -0.2 Ang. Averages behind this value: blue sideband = 2.04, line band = 2.12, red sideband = 2.2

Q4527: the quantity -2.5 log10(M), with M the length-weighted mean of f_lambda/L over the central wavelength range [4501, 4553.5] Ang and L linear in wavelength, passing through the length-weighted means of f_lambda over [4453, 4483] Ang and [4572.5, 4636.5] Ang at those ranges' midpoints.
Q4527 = -0.08 mag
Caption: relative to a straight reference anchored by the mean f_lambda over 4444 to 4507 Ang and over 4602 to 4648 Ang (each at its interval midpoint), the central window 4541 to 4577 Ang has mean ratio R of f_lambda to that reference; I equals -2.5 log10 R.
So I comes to -0.07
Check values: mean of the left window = 2.11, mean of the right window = 2.08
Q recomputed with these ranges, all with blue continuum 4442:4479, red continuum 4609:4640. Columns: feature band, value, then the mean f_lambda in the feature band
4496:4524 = -2.5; 2.24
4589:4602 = -0.7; 2.18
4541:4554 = -1.2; 2.25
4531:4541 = -0.8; 2.22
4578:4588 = -0.7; 2.23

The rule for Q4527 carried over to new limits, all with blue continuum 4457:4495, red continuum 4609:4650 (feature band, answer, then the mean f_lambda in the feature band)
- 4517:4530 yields -0.10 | 2.3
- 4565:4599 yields -0.06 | 2.2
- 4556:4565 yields -0.09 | 2.27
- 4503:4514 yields -0.06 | 2.23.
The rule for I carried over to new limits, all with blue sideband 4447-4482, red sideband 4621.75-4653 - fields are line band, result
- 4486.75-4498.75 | -0.08 mag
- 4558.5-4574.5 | -0.09 mag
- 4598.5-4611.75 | -0.05 mag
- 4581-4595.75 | -0.08 mag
